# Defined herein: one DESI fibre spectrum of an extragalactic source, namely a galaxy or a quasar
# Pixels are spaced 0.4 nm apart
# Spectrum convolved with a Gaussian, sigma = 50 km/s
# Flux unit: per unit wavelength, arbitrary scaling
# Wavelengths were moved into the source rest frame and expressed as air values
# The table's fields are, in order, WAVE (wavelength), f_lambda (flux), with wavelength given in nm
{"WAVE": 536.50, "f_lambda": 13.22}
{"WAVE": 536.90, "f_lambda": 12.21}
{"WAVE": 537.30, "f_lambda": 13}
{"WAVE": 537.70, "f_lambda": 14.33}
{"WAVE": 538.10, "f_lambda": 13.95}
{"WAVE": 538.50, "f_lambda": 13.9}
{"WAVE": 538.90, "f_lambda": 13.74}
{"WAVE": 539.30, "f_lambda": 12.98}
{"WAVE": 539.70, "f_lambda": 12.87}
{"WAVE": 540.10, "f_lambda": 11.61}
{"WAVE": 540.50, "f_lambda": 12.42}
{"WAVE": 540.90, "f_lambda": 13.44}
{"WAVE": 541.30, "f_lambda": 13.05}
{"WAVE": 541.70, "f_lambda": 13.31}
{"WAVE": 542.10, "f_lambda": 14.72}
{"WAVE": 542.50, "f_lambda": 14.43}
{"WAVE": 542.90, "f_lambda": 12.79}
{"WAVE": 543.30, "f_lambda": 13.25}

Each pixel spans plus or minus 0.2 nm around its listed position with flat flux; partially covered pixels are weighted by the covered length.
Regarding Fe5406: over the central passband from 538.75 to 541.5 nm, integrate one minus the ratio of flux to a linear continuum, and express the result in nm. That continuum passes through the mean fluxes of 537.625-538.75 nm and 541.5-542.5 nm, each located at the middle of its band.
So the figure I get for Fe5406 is 0.23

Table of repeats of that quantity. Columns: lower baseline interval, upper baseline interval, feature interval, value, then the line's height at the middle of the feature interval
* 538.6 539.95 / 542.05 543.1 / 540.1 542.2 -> 0.07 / 13.6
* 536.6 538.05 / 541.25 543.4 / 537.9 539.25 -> -0.04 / 13.4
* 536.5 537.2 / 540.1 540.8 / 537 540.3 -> -0.21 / 12.5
